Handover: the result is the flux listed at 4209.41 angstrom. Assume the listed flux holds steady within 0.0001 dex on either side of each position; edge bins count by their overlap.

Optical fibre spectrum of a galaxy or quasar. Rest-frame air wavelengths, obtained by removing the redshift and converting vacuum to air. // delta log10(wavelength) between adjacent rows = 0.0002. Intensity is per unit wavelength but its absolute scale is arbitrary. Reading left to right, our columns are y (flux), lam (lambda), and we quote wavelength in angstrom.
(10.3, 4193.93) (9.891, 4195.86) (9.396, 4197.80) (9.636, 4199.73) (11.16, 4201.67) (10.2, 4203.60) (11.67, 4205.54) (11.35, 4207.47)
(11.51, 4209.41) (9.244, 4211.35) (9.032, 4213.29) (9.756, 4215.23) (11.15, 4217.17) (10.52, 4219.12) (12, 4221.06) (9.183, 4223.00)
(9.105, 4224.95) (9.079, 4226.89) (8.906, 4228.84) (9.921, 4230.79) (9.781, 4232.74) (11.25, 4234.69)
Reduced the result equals 11.51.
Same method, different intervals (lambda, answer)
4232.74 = 9.781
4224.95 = 9.105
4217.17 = 11.15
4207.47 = 11.35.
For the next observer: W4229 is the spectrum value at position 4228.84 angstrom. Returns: 8.906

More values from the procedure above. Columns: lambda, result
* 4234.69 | 11.25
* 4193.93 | 10.3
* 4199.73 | 9.636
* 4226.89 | 9.079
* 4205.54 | 11.67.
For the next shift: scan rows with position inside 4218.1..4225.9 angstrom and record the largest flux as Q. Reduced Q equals 12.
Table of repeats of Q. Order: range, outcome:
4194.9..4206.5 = 11.67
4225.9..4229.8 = 9.079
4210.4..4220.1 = 11.15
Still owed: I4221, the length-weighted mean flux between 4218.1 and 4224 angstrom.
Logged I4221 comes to 10.6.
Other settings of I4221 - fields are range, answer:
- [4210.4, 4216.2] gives 9.35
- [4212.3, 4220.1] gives 10.1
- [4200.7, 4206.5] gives 11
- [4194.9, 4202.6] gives 10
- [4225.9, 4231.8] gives 9.3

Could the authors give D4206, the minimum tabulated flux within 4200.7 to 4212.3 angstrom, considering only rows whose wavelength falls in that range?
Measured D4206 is 9.244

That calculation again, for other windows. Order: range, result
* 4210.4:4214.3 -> 9.032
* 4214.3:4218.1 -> 9.756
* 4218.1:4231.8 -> 8.906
